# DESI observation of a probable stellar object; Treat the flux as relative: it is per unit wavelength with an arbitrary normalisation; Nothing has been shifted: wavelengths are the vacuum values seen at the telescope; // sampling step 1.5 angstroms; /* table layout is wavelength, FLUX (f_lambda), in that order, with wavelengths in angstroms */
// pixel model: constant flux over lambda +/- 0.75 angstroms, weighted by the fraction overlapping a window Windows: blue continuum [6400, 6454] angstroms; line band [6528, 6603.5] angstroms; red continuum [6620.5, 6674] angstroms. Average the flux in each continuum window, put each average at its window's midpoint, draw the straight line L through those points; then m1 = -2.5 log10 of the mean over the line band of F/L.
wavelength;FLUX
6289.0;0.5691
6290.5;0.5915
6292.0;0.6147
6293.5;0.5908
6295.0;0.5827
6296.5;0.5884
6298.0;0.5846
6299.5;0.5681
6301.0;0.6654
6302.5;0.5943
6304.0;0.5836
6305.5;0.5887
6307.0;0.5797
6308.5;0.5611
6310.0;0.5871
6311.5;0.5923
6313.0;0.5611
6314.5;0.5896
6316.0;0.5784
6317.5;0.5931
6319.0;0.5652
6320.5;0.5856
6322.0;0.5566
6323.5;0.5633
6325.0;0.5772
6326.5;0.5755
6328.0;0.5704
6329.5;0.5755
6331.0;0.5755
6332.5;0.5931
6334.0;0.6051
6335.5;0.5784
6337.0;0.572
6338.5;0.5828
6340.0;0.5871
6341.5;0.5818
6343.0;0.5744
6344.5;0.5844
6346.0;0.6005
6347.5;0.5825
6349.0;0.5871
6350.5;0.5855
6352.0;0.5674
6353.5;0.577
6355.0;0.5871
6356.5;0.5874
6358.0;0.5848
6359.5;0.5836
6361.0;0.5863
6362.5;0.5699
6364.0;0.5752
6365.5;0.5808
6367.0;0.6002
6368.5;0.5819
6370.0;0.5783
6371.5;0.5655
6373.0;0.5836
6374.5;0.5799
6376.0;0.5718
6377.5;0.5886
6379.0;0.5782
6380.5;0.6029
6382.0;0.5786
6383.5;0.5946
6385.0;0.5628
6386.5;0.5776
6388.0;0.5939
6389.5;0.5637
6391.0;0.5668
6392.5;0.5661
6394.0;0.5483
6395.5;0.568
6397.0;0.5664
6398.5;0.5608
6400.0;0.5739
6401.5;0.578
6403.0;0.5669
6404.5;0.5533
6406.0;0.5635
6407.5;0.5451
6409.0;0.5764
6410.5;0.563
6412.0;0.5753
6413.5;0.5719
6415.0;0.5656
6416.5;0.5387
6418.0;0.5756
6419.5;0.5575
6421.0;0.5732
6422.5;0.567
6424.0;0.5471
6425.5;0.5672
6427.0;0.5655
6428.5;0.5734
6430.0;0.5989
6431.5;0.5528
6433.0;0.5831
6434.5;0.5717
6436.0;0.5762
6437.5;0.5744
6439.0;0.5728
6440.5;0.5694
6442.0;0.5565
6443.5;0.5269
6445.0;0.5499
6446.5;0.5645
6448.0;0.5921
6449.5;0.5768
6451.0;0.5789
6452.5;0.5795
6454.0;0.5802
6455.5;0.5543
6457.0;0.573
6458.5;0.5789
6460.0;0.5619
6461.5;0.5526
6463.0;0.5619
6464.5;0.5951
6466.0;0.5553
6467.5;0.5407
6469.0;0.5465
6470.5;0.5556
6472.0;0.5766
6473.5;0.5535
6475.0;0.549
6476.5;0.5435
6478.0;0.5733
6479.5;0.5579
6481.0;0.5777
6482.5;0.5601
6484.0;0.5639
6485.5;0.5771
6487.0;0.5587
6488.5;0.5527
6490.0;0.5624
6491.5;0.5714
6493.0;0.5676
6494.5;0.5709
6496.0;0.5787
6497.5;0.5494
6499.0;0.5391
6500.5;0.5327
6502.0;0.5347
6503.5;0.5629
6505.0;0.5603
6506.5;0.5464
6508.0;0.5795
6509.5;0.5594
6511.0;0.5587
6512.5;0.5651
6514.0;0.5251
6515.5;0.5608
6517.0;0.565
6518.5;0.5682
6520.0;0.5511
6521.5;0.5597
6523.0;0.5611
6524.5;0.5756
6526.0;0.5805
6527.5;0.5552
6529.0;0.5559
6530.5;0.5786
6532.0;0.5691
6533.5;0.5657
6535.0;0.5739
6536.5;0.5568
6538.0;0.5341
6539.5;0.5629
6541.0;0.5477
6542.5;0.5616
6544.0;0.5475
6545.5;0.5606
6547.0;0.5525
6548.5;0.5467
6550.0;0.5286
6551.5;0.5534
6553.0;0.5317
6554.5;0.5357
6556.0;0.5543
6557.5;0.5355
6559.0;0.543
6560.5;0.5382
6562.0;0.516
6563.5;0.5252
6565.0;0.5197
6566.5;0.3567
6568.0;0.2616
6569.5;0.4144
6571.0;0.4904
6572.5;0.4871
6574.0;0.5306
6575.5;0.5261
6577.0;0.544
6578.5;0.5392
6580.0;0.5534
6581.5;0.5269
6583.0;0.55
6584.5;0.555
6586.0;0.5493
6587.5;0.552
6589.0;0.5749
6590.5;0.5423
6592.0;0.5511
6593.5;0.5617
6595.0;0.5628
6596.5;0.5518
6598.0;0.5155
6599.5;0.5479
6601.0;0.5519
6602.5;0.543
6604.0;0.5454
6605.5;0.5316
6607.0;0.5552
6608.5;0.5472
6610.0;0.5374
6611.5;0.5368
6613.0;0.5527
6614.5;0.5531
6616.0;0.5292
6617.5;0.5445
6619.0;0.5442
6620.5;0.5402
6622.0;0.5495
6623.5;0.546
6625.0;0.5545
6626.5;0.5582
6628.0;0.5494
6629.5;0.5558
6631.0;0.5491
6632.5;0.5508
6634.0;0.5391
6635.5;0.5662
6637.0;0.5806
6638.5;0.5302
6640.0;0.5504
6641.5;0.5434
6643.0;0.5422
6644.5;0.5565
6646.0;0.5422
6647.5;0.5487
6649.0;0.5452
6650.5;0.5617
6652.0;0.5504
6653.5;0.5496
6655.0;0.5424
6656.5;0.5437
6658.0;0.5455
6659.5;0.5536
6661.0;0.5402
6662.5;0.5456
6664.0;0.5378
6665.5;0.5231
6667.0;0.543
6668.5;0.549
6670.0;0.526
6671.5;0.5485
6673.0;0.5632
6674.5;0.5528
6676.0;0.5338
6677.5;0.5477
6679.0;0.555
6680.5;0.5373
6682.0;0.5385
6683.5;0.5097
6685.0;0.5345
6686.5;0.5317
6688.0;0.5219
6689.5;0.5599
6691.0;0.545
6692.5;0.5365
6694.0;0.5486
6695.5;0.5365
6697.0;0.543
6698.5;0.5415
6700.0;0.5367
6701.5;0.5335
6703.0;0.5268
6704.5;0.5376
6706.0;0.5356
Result 0.04 mag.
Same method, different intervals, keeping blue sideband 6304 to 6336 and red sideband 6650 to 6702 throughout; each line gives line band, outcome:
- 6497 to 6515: 0.02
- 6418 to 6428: 0.01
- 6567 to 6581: 0.15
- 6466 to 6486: 0.01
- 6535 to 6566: 0.03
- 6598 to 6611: 0.01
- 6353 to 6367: -0.01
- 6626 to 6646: -0.01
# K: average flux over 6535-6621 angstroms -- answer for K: 0.532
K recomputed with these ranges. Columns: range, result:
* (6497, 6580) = 0.537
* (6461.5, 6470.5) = 0.559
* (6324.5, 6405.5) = 0.578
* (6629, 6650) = 0.55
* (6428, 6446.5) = 0.567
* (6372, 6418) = 0.571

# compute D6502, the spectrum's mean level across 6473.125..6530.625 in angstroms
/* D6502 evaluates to 0.56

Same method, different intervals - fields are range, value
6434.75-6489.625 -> 0.564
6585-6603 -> 0.551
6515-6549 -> 0.561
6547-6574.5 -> 0.499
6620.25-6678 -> 0.548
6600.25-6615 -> 0.545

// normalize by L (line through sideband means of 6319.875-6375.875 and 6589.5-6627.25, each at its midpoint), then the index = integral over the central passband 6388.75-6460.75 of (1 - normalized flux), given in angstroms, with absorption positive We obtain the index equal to 0.4 angstroms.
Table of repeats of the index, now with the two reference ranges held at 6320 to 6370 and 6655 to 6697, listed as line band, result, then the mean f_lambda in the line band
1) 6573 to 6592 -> 0.3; 0.545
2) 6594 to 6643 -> 0.1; 0.547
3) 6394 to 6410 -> 0.3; 0.564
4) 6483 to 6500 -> 0.0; 0.562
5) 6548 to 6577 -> 2.8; 0.5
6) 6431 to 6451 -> 0.1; 0.567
